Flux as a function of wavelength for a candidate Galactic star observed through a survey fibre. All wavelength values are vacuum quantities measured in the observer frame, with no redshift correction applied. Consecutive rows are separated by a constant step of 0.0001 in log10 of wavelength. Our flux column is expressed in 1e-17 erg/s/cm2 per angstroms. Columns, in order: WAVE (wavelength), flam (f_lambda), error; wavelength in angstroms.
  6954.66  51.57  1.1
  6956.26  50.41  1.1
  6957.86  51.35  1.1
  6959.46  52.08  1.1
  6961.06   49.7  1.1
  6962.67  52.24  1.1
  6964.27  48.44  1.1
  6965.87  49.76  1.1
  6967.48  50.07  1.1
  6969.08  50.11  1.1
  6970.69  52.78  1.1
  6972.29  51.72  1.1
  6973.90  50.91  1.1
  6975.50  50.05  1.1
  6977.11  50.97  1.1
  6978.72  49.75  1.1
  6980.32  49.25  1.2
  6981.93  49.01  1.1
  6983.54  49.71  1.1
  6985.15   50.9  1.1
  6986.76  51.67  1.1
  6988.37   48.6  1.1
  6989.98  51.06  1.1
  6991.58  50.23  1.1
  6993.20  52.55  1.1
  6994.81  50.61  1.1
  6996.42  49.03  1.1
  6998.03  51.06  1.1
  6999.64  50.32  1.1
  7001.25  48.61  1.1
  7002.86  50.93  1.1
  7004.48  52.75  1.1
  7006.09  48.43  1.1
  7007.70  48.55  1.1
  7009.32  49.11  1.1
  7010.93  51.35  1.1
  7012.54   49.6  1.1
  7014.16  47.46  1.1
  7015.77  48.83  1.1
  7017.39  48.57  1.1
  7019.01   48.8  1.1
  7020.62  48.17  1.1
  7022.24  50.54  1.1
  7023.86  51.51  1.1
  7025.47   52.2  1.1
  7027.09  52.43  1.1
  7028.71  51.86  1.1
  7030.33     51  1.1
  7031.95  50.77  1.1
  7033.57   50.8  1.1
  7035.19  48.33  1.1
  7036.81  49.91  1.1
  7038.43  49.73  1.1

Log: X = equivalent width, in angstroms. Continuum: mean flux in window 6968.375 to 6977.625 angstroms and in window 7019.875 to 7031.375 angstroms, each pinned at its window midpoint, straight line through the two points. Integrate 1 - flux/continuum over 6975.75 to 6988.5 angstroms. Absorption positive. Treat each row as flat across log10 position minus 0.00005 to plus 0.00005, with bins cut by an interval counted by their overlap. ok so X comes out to 0.3 angstroms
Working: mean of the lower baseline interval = 51.1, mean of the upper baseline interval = 51.1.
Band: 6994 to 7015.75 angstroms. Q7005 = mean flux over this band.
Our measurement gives 49.8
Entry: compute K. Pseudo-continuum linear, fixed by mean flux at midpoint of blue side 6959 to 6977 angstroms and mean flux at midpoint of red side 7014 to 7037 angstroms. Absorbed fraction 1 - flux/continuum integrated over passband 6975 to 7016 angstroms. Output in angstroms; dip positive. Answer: 0.3 angstroms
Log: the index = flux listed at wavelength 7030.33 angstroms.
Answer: 51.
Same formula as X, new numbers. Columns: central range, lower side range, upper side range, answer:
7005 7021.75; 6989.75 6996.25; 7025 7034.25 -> 0.7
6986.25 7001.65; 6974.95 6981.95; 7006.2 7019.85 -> -0.3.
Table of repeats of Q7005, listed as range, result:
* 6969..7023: 50.1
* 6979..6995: 50.3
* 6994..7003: 50.1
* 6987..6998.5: 50.5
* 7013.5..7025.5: 49.4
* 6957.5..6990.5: 50.5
